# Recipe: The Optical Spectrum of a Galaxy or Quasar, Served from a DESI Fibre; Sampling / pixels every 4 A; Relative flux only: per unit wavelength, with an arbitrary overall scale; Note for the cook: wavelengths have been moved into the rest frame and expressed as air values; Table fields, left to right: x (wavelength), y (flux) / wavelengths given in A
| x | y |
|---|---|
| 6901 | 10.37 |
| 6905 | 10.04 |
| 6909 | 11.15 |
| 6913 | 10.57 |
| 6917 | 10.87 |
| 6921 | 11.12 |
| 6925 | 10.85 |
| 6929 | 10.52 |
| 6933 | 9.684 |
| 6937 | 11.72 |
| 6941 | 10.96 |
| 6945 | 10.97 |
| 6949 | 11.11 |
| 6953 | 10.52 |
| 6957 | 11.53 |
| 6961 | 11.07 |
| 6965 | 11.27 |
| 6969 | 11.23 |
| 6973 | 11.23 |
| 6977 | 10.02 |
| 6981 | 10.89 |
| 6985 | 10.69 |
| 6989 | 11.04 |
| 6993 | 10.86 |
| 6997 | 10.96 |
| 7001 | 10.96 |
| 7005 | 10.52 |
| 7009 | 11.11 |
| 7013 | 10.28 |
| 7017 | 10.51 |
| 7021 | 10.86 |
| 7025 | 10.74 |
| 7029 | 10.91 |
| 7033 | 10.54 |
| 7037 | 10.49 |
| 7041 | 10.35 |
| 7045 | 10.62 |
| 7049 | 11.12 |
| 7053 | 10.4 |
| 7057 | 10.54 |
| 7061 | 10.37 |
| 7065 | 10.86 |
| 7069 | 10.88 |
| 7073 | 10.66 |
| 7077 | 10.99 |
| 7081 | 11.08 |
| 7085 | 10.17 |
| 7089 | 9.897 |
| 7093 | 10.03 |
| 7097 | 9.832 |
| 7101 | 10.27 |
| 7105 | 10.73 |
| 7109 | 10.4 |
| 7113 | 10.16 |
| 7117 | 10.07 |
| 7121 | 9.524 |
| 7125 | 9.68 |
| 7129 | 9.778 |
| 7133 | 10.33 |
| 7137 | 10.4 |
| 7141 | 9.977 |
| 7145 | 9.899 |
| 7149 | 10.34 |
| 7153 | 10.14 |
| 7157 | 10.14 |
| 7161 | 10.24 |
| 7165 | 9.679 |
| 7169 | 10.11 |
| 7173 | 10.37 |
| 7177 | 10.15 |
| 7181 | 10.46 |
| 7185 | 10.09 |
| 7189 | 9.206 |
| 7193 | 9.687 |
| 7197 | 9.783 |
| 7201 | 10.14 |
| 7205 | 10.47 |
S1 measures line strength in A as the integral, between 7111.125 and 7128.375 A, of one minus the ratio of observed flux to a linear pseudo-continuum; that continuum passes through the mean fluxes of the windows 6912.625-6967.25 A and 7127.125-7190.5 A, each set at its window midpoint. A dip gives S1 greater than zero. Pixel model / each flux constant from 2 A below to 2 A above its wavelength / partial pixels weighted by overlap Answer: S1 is 0.7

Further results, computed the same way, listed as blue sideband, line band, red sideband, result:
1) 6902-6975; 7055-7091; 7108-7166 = -0.97 A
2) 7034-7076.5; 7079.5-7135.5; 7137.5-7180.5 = 1.34 A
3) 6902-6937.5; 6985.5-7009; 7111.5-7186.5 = -0.91 A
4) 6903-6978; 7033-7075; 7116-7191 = -0.80 A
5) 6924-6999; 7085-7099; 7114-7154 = 0.38 A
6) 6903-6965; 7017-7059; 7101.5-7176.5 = -0.68 A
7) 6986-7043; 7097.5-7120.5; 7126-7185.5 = 0.20 A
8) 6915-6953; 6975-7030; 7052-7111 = -0.32 A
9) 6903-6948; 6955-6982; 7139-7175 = -0.99 A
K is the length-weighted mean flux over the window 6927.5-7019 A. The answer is 10.9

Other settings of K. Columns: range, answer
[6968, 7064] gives 10.7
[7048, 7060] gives 10.6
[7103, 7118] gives 10.4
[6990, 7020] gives 10.8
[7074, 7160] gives 10.2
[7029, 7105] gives 10.5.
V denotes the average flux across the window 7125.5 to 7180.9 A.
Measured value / 10.1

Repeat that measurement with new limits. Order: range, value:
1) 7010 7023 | 10.6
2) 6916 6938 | 10.7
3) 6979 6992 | 10.9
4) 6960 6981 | 11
